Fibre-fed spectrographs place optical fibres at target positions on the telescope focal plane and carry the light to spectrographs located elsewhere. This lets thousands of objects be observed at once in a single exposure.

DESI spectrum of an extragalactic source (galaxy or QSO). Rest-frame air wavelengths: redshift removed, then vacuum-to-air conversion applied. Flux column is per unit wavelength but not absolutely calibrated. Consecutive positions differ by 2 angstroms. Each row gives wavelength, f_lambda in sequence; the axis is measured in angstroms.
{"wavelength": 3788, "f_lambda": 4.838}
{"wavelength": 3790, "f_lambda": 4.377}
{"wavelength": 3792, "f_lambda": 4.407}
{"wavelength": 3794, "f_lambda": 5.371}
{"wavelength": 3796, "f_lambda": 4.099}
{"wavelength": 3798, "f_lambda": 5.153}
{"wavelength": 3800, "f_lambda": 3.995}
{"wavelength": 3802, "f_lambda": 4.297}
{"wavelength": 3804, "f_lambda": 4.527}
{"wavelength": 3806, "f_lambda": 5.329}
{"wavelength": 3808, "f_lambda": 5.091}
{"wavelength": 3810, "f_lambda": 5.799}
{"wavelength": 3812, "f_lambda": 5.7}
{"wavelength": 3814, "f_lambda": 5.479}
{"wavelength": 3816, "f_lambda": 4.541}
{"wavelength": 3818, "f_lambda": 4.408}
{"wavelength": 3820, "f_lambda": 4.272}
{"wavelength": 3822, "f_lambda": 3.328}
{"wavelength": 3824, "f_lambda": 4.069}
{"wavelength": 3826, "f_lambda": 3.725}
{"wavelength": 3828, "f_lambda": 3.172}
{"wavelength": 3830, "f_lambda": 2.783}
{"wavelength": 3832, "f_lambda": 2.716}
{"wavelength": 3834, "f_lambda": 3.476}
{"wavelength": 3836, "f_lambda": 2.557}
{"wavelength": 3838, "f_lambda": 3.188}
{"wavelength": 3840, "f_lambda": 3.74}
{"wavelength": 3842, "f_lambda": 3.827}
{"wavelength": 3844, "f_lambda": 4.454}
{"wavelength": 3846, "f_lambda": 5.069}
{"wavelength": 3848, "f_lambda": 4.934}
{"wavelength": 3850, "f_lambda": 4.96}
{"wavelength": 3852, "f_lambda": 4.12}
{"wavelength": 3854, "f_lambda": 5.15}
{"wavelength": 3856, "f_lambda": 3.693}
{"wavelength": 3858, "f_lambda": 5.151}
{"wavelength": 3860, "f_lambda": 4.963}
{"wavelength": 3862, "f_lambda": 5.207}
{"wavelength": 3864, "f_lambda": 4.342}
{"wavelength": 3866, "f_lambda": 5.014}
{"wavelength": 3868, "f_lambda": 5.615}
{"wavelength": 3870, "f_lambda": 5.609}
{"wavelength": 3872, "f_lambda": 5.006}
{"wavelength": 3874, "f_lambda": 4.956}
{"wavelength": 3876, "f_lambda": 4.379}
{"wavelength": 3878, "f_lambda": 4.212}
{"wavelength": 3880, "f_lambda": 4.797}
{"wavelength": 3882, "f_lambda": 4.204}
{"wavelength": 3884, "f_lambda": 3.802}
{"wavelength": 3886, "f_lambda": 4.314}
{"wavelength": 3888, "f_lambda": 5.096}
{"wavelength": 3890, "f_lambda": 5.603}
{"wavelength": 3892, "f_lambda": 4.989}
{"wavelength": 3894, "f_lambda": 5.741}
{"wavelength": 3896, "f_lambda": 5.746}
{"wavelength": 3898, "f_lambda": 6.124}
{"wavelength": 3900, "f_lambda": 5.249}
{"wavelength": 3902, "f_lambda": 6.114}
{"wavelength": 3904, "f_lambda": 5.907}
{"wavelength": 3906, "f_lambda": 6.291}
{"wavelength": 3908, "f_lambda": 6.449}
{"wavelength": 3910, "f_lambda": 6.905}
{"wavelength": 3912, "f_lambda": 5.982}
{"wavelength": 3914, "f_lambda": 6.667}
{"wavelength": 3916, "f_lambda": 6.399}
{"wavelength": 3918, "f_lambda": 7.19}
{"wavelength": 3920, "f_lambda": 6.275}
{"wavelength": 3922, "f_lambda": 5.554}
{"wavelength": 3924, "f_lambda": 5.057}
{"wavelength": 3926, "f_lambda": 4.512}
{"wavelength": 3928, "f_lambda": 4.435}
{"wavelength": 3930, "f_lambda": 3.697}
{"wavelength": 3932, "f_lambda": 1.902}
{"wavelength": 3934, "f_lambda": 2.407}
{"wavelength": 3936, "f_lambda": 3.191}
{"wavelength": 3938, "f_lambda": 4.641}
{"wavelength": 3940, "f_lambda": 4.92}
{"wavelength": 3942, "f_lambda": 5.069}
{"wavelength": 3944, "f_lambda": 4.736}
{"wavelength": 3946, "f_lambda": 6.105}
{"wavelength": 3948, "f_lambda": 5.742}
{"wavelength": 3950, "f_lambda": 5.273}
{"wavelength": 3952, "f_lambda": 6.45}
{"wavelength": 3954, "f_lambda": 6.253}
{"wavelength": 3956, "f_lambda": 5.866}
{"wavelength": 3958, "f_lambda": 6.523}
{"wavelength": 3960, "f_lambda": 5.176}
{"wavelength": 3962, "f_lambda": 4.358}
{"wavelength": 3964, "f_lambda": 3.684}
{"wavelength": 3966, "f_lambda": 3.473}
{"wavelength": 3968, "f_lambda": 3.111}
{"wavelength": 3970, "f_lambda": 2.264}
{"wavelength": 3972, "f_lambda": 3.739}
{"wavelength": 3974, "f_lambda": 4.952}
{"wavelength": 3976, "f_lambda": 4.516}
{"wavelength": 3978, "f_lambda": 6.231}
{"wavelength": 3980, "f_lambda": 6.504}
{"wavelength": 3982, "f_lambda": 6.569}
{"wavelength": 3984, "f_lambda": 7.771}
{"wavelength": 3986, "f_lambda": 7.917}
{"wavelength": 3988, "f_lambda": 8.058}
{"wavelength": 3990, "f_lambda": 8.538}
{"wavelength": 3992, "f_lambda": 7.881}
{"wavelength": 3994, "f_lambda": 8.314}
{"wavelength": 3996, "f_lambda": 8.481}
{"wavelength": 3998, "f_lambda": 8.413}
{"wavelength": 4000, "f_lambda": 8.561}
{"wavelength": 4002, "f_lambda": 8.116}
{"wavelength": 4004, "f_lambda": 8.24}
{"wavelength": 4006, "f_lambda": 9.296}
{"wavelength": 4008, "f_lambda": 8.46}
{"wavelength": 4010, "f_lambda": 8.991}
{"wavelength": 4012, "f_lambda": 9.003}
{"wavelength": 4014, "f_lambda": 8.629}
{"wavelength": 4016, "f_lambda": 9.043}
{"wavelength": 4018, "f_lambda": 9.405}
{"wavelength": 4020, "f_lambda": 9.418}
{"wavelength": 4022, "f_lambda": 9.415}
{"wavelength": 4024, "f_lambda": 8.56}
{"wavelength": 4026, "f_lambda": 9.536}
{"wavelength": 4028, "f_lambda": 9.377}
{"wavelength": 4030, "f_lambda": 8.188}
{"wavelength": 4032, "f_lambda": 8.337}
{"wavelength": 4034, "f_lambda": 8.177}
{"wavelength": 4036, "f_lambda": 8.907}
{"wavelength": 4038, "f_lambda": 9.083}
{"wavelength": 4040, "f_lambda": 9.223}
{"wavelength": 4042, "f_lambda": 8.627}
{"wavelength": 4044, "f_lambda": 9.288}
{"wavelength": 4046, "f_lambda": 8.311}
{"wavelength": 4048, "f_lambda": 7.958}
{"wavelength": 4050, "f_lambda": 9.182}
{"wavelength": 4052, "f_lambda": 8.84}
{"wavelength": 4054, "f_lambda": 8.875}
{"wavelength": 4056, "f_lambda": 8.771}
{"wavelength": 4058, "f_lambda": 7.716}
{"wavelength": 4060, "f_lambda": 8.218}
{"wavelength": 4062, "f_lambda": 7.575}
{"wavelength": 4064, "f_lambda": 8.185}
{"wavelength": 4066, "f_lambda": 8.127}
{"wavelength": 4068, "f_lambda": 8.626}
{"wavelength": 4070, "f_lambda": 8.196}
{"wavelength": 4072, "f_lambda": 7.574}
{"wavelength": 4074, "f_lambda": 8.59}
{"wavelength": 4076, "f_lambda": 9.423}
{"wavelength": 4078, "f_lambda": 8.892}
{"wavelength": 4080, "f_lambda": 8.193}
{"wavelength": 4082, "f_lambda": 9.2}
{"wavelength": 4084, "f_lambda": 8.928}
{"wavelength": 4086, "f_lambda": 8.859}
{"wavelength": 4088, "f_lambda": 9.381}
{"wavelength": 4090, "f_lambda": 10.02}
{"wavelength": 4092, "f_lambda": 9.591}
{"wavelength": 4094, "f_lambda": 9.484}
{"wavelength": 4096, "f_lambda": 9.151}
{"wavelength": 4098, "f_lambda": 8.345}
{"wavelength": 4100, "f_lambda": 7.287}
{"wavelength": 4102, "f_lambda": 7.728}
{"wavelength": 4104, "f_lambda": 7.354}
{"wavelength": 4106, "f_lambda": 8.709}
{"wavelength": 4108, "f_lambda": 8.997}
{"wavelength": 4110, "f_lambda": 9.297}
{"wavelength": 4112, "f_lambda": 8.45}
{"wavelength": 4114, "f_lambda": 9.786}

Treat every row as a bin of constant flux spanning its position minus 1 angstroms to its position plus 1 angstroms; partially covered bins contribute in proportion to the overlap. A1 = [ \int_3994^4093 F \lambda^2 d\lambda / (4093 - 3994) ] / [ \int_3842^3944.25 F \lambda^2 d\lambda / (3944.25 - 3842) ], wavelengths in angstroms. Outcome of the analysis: 1.87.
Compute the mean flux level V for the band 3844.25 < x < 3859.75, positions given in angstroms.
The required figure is 4.72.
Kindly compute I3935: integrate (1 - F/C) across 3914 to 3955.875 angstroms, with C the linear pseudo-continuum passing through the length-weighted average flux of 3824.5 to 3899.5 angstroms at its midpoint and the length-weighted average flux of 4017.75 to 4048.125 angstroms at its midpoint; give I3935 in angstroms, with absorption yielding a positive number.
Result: 8.6 angstroms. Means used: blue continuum 4.5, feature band 5.05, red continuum 8.88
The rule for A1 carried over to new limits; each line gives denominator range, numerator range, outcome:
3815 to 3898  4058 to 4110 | 2.17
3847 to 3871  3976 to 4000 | 1.66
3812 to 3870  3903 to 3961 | 1.32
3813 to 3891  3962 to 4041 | 1.87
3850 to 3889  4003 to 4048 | 2.03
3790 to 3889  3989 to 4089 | 2.15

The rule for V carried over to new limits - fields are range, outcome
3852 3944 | 5.06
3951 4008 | 6.44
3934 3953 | 4.98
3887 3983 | 5.2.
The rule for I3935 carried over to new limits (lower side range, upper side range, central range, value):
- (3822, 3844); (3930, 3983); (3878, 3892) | -2.4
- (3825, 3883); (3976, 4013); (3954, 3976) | 8.5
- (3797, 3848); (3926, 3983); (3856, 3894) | -3.8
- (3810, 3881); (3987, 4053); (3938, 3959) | 4.0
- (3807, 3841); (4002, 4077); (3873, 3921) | 0.5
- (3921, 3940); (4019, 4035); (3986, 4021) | -4.3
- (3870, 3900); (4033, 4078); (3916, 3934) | 3.1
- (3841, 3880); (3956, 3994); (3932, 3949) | 3.1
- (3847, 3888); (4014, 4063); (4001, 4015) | -1.1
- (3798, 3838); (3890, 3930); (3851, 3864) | 0.5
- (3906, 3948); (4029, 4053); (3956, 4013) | 2.9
